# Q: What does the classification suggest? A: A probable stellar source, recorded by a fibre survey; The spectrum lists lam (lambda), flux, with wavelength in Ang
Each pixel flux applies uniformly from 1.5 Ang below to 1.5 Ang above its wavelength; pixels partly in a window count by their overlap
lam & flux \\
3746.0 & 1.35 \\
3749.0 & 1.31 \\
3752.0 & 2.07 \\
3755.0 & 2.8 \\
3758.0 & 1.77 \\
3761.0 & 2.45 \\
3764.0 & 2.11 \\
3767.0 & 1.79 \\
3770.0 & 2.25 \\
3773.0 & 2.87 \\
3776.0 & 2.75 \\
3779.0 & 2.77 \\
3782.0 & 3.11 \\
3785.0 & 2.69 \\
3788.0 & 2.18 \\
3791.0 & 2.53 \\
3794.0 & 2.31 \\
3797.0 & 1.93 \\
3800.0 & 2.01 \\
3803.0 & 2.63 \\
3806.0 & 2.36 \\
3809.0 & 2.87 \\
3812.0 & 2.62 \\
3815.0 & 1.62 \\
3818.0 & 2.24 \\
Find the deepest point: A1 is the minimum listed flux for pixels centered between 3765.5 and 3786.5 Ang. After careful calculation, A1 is 1.79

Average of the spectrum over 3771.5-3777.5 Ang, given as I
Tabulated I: 2.81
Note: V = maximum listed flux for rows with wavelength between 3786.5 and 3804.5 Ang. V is 2.63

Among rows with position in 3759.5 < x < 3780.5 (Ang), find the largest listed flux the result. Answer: 2.87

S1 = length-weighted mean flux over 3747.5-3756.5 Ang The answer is 2.06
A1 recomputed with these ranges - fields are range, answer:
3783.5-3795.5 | 2.18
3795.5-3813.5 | 1.93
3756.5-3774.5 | 1.77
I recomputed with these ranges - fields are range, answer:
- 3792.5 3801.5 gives 2.08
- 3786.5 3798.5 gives 2.24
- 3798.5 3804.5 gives 2.32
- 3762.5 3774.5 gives 2.25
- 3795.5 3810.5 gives 2.36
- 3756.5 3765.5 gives 2.11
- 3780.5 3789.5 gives 2.66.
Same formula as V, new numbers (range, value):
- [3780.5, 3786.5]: 3.11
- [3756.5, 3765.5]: 2.45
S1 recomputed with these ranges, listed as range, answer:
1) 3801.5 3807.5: 2.49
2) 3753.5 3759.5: 2.28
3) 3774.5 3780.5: 2.76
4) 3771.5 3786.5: 2.84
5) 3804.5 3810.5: 2.61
